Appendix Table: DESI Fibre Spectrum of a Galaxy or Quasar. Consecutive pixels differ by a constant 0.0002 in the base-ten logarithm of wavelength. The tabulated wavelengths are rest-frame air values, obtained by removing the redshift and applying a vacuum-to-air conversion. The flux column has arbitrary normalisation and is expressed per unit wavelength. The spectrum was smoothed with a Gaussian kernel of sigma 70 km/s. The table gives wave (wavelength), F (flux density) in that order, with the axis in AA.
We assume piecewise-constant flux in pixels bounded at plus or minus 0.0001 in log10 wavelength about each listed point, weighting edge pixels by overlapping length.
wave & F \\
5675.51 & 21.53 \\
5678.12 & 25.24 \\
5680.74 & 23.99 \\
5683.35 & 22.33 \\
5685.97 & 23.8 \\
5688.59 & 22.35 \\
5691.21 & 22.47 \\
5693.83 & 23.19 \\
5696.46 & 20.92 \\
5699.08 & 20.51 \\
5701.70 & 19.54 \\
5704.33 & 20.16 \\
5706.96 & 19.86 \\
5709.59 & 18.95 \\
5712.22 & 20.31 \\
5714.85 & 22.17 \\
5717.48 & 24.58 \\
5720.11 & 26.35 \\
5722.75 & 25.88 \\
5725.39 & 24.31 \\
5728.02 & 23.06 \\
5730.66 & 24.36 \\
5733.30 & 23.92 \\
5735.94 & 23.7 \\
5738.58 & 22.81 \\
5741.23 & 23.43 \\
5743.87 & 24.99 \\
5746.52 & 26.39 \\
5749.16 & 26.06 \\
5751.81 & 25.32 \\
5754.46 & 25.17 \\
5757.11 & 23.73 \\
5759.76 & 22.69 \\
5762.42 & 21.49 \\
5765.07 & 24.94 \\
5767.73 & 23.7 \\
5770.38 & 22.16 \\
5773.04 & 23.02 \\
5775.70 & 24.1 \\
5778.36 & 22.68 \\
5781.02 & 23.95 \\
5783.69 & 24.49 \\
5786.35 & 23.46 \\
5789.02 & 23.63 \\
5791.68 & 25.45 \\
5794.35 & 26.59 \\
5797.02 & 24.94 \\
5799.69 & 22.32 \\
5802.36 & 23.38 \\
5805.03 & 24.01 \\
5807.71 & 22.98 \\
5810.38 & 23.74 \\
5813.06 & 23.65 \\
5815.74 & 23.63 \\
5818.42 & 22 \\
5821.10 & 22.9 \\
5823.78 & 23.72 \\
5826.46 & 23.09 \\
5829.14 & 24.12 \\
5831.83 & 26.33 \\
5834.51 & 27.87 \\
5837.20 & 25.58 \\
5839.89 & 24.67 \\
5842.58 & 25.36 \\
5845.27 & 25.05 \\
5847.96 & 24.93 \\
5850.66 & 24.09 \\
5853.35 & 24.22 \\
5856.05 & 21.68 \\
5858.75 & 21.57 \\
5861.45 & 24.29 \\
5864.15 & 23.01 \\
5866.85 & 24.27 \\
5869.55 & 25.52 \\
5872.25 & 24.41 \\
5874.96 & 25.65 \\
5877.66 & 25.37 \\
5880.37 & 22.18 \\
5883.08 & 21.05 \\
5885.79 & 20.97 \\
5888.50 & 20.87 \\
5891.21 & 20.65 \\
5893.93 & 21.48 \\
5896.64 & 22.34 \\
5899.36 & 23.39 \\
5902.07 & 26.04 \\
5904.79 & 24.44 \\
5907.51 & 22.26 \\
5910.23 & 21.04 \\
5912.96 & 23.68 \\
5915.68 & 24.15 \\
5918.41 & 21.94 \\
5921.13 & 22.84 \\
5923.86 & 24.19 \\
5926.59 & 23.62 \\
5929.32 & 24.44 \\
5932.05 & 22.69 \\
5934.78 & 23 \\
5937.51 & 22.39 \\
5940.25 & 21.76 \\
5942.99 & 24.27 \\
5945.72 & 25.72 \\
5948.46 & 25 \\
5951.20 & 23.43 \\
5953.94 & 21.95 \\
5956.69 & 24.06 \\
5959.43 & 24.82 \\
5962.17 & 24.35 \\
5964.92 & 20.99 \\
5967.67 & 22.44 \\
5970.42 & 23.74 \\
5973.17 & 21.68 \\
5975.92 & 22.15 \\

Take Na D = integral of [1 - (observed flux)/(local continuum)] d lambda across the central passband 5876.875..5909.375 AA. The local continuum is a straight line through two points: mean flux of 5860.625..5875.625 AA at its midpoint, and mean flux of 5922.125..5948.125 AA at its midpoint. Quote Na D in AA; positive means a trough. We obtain 2.2 AA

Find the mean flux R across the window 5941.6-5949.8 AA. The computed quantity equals 25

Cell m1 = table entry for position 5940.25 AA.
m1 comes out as 21.76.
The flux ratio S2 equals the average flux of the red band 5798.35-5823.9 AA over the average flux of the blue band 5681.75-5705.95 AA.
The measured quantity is 1.07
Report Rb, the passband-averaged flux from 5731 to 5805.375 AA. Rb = 24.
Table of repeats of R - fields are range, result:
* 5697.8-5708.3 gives 20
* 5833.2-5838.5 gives 26.7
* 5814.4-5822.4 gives 22.8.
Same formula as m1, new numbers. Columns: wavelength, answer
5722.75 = 25.88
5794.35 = 26.59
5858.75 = 21.57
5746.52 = 26.39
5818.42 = 22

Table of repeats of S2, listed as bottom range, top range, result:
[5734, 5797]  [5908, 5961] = 0.97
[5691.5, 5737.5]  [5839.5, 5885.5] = 1.06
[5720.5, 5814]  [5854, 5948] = 0.96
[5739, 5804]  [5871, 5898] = 0.93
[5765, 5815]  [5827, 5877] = 1.03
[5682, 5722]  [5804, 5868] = 1.10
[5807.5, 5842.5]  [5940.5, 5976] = 0.97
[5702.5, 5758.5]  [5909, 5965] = 0.99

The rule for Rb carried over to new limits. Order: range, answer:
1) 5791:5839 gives 24.2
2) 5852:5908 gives 23.1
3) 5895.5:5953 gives 23.5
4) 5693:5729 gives 22.1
